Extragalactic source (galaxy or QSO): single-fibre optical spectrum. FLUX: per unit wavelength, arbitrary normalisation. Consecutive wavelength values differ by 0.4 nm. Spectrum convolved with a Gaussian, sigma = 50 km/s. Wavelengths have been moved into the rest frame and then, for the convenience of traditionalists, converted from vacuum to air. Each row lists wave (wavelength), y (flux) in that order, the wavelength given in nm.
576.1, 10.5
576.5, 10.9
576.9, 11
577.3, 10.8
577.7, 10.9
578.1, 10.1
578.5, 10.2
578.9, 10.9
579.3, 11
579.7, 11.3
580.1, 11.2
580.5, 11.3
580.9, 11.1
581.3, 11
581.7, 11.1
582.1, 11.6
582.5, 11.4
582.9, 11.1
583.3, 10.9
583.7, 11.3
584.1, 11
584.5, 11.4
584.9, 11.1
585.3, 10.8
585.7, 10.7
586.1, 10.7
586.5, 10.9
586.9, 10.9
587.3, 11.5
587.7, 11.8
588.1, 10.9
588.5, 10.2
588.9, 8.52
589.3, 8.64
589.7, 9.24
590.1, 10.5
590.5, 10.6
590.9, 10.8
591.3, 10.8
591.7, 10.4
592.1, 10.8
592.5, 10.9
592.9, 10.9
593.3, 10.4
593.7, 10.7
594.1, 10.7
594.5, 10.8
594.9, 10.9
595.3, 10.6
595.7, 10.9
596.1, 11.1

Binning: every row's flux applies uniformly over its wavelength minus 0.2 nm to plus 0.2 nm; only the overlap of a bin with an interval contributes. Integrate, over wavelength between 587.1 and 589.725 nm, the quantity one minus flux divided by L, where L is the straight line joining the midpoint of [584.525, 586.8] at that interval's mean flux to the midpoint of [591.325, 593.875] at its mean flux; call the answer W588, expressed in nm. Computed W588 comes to 0.15 nm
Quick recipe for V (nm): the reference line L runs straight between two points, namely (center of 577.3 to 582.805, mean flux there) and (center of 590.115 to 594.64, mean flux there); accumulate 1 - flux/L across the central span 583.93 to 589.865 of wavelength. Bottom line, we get 0.152 nm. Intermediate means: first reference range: 11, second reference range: 10.7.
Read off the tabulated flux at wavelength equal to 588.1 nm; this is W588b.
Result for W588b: 10.9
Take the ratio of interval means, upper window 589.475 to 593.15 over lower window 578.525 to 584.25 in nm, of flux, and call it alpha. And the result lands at 0.95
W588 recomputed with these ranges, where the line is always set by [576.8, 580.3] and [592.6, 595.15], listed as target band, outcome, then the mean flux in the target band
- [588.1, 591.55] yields 0.25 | 9.98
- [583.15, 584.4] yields -0.04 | 11.1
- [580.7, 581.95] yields -0.03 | 11.1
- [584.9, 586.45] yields 0.00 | 10.8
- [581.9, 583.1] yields -0.06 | 11.4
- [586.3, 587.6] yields -0.05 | 11.2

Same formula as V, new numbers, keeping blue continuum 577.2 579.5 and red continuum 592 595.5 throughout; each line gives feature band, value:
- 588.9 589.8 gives 0.16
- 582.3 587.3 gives -0.16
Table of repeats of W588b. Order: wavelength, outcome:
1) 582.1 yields 11.6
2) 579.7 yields 11.3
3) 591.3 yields 10.8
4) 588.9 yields 8.52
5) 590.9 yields 10.8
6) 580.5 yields 11.3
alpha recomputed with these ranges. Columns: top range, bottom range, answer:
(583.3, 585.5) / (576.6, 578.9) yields 1.04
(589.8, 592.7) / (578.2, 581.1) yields 0.97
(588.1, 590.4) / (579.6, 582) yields 0.86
